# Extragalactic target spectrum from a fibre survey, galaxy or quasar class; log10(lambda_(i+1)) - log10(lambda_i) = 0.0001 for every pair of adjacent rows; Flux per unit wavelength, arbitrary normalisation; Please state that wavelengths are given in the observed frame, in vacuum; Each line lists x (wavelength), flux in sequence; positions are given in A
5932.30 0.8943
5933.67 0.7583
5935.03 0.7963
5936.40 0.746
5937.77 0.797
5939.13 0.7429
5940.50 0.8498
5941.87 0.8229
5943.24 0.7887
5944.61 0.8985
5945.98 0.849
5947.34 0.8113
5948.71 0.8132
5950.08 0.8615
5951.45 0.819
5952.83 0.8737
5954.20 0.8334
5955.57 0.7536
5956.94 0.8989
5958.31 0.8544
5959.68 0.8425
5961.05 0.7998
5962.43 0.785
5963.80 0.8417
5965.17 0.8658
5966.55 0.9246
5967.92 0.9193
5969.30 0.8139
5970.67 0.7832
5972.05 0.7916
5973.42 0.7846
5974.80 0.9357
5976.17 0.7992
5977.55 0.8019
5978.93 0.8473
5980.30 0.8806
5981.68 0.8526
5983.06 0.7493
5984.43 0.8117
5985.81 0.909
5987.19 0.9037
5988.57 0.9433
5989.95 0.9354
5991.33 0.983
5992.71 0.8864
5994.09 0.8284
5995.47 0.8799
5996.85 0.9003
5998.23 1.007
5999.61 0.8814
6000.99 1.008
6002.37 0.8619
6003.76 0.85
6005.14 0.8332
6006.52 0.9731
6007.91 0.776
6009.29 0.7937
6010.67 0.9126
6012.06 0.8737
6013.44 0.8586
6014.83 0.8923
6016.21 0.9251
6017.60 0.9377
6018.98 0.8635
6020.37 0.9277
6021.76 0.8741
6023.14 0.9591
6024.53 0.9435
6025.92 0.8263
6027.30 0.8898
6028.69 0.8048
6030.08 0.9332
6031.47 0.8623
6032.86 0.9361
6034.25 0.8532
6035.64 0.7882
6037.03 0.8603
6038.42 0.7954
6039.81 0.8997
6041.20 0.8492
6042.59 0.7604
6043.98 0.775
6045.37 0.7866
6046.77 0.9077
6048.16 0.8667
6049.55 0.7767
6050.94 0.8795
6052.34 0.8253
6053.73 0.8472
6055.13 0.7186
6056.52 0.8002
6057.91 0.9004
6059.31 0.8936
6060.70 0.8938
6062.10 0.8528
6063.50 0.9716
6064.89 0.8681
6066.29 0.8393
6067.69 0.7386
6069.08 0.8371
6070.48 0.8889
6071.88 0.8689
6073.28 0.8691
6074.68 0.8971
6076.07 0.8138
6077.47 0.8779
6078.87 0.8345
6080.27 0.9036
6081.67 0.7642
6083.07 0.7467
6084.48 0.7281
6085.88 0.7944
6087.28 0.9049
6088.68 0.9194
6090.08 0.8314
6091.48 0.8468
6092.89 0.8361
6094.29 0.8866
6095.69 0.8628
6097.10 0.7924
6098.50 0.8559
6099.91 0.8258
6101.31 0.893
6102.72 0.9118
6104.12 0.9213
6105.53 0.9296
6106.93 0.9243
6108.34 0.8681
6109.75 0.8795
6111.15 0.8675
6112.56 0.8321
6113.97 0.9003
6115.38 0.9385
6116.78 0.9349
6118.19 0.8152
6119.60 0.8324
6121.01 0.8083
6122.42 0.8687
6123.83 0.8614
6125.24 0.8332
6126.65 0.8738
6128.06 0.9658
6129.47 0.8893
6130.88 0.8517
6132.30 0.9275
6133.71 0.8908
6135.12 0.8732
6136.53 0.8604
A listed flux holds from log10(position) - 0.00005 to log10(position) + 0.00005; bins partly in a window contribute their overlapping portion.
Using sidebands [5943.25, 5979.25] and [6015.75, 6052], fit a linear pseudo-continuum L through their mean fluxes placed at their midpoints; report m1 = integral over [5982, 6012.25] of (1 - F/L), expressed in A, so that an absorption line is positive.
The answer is -1.3 A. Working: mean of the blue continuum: 0.837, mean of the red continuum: 0.864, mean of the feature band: 0.886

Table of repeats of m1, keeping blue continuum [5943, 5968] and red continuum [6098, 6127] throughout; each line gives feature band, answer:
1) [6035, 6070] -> 1.0 A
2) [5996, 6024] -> -1.4 A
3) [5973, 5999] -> -0.8 A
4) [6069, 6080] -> 0.0 A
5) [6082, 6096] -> 0.6 A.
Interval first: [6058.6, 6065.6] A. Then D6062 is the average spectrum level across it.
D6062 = 0.895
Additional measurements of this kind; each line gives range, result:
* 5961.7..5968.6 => 0.866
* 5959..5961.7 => 0.822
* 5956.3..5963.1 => 0.836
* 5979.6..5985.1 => 0.825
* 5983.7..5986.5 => 0.86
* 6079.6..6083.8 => 0.802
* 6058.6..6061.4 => 0.893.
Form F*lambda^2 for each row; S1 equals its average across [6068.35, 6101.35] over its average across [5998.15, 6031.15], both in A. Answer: 1.0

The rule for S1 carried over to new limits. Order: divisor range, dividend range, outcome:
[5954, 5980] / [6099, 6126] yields 1.10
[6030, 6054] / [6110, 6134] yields 1.07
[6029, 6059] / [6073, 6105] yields 1.03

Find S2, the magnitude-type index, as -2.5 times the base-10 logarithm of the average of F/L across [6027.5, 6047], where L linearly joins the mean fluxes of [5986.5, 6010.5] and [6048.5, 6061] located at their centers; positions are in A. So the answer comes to 0.016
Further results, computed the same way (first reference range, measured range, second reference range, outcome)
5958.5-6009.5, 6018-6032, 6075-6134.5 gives -0.031 mag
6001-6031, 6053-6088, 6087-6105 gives 0.039 mag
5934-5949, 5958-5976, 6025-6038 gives -0.021 mag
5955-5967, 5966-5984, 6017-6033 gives 0.020 mag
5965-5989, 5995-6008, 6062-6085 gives -0.069 mag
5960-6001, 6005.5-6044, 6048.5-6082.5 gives -0.018 mag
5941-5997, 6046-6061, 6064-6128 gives 0.013 mag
